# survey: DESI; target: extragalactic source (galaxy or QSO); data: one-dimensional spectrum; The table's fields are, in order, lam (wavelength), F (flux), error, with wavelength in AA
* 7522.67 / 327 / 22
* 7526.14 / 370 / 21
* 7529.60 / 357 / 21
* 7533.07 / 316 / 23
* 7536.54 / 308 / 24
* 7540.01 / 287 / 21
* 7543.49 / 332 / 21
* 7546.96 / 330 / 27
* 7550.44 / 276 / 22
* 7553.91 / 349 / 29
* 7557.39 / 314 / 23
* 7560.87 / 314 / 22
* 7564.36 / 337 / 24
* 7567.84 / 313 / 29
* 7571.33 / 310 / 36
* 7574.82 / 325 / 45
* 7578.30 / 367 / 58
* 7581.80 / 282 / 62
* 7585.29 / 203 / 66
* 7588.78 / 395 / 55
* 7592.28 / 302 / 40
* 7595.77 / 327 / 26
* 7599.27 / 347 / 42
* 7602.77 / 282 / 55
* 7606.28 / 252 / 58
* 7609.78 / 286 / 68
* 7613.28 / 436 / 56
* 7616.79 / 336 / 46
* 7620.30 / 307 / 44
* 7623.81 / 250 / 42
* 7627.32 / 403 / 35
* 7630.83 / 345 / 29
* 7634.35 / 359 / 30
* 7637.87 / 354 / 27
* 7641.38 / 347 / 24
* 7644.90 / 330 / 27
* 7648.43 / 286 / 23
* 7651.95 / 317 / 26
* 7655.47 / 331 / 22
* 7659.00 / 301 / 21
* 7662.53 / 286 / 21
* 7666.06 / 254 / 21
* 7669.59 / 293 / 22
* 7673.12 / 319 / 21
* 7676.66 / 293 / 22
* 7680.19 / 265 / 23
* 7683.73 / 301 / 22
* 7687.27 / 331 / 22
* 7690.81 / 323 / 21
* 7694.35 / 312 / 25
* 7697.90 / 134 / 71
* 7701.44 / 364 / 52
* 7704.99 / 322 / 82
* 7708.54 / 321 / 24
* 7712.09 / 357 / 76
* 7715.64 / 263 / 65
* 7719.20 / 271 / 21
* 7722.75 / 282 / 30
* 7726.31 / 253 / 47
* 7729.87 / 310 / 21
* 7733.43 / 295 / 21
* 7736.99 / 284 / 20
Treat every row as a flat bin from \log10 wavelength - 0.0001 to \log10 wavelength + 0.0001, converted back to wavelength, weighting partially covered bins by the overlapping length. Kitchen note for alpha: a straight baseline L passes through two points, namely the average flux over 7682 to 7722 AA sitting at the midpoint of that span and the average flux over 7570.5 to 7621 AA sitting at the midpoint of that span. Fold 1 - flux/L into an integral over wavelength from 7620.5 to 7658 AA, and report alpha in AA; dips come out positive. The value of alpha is -2.5 AA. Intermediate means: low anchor 317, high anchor 299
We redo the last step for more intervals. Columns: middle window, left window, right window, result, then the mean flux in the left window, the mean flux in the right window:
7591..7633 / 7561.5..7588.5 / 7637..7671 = -1.8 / 310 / 309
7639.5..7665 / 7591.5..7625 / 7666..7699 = -1.2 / 314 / 287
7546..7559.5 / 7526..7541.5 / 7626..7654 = 0.4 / 324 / 342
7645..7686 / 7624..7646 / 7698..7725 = 4.1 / 350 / 299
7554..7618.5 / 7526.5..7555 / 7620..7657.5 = 1.3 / 321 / 331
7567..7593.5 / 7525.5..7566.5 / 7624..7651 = 1.4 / 323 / 340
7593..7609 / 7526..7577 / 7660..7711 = 0.6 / 321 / 295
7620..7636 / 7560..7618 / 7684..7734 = -1.2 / 318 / 296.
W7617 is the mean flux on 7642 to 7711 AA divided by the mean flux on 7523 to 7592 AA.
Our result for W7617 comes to 0.9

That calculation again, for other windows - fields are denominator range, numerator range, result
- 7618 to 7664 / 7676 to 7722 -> 0.91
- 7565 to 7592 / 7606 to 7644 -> 1.07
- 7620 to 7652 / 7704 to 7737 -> 0.89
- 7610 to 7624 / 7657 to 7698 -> 0.86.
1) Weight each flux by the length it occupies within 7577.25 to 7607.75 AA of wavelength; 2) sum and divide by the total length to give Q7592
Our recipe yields 305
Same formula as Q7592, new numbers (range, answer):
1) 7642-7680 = 301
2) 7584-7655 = 324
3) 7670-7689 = 301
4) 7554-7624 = 316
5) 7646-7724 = 297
